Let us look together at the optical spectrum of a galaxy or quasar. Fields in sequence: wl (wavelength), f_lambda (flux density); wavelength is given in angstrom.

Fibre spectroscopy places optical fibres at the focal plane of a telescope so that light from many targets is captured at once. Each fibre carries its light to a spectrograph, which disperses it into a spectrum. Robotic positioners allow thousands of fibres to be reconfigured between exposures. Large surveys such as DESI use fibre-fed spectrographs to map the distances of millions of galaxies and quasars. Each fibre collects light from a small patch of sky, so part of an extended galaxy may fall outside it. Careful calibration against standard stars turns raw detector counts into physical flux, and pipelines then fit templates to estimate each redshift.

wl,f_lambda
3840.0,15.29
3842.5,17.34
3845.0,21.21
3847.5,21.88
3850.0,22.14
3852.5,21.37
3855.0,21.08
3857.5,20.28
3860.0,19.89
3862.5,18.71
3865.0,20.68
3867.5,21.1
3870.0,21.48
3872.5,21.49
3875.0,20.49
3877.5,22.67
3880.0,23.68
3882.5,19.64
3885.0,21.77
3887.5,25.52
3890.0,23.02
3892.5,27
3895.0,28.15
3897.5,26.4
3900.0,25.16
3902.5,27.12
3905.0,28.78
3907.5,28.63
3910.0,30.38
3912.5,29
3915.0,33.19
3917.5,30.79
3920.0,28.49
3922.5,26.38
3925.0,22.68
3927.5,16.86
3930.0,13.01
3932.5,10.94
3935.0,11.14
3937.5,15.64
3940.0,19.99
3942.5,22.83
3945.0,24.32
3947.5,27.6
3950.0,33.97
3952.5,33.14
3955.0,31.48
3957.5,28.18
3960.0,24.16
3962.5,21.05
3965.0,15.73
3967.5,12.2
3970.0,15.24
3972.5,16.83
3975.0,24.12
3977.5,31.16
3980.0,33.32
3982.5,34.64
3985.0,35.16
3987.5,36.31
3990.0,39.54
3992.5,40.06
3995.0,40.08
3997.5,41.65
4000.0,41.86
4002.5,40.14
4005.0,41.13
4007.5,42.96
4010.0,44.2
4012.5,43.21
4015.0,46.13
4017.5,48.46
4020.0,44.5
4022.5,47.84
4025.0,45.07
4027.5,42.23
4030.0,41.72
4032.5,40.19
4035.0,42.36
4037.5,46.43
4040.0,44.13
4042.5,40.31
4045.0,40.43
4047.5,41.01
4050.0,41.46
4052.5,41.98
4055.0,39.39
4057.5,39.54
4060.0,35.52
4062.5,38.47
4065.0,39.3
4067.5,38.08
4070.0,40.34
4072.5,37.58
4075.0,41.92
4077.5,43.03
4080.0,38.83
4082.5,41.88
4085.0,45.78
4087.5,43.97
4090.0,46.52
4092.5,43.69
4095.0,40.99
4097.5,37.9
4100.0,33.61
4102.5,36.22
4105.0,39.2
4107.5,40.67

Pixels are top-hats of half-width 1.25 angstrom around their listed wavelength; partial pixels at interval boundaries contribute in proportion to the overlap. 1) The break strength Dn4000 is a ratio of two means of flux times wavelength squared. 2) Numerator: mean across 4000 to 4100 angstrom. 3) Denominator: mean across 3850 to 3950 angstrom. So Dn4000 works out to 2.0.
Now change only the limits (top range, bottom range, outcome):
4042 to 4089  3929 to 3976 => 2.02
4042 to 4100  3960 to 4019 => 1.24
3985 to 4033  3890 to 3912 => 1.63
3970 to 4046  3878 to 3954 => 1.69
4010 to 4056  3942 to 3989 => 1.68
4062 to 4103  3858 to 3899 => 1.99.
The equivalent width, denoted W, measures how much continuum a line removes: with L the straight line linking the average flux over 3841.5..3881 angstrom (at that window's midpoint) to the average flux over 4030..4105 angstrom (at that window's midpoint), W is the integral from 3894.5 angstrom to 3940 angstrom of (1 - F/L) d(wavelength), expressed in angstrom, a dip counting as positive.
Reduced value 3.8 angstrom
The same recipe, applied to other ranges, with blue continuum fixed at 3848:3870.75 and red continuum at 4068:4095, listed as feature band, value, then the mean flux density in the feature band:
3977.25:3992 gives -1.2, 35.5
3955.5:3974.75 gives 6.9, 19.8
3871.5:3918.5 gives -3.2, 25.9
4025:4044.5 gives -2.5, 42.6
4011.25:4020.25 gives -2.5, 45.7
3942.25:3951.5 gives 0.4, 27.8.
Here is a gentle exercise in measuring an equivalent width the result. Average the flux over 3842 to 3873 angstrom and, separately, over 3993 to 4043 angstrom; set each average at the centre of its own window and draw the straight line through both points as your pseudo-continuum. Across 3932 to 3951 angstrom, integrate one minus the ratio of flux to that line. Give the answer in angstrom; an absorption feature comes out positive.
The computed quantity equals 6.8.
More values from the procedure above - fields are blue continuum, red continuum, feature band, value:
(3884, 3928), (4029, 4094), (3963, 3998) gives 4.90 angstrom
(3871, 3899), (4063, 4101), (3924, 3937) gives 6.00 angstrom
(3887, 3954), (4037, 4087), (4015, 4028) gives -3.49 angstrom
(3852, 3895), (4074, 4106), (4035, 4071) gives -2.68 angstrom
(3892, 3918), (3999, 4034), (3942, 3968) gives 7.20 angstrom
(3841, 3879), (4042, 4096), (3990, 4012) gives -4.54 angstrom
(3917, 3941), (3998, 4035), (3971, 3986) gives 1.94 angstrom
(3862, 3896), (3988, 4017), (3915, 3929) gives 1.73 angstrom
